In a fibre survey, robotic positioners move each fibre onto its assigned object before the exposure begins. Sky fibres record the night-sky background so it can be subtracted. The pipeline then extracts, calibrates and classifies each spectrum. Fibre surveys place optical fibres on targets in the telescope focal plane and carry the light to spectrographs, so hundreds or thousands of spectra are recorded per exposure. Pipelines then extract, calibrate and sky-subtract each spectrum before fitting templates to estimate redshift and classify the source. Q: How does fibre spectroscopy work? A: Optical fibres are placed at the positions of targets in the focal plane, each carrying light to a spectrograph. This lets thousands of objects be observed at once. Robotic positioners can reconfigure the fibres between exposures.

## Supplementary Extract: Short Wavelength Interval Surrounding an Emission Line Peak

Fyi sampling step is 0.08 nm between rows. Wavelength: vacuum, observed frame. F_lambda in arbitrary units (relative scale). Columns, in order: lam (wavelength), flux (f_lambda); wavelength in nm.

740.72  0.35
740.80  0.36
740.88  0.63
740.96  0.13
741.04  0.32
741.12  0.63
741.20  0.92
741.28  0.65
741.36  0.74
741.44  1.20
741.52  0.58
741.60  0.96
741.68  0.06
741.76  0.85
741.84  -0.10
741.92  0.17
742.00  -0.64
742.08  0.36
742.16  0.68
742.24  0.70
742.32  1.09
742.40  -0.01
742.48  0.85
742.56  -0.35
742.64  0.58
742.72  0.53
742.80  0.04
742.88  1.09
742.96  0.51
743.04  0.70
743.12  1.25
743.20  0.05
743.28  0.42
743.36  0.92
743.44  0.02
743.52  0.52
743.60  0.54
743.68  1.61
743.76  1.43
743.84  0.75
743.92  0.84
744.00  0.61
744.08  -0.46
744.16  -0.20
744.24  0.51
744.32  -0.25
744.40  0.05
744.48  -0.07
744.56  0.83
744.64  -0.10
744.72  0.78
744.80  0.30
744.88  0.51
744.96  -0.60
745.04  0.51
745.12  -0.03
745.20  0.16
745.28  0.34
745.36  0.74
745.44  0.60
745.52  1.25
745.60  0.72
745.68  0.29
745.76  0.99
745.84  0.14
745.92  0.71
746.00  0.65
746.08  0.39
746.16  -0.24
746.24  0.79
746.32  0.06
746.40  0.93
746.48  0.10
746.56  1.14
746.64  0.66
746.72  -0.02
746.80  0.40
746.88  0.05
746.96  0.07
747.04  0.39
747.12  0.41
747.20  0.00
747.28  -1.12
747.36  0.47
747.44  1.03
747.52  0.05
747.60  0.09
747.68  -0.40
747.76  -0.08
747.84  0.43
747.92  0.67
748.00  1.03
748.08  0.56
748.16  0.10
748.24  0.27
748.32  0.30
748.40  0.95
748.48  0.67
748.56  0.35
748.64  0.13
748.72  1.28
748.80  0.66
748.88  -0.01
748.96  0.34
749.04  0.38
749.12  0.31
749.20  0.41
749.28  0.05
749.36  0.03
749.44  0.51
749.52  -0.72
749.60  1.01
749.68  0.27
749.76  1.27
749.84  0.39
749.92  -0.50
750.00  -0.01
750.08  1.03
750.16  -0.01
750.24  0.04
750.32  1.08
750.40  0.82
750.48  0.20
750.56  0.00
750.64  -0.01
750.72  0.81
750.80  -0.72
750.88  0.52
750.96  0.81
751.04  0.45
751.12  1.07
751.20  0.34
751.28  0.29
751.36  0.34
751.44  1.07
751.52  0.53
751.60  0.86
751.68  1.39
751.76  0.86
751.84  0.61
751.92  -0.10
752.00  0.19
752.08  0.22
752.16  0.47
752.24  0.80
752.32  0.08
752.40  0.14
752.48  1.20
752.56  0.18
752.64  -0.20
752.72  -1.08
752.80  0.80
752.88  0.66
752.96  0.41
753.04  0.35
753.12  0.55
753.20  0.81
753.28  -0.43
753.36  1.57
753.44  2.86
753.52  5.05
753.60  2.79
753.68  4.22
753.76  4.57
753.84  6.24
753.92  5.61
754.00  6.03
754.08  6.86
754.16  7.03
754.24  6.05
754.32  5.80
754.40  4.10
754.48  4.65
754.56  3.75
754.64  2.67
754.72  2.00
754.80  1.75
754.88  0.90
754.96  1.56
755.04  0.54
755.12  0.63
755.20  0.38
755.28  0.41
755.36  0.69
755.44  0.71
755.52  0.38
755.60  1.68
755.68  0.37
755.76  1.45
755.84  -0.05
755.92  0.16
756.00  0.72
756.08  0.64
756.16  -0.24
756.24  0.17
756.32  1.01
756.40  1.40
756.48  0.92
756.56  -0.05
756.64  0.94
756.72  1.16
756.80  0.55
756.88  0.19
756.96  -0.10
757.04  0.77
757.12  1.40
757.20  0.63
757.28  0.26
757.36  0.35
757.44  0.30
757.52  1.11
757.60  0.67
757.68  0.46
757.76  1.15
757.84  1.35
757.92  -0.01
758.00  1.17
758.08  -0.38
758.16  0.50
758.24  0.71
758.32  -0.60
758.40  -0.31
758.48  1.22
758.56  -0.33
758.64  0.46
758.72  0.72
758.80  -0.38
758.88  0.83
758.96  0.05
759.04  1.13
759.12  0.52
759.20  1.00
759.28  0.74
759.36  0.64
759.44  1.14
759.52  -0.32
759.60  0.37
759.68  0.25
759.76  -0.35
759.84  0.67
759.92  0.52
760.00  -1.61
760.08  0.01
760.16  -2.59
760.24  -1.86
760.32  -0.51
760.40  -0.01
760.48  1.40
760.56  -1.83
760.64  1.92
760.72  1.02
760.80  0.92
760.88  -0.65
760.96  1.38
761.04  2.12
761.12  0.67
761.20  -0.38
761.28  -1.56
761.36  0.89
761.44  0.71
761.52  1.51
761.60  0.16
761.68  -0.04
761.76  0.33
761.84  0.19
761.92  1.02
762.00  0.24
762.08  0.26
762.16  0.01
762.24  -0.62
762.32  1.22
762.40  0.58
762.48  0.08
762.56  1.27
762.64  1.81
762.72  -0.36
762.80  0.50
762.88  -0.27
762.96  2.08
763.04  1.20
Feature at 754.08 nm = [O II]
